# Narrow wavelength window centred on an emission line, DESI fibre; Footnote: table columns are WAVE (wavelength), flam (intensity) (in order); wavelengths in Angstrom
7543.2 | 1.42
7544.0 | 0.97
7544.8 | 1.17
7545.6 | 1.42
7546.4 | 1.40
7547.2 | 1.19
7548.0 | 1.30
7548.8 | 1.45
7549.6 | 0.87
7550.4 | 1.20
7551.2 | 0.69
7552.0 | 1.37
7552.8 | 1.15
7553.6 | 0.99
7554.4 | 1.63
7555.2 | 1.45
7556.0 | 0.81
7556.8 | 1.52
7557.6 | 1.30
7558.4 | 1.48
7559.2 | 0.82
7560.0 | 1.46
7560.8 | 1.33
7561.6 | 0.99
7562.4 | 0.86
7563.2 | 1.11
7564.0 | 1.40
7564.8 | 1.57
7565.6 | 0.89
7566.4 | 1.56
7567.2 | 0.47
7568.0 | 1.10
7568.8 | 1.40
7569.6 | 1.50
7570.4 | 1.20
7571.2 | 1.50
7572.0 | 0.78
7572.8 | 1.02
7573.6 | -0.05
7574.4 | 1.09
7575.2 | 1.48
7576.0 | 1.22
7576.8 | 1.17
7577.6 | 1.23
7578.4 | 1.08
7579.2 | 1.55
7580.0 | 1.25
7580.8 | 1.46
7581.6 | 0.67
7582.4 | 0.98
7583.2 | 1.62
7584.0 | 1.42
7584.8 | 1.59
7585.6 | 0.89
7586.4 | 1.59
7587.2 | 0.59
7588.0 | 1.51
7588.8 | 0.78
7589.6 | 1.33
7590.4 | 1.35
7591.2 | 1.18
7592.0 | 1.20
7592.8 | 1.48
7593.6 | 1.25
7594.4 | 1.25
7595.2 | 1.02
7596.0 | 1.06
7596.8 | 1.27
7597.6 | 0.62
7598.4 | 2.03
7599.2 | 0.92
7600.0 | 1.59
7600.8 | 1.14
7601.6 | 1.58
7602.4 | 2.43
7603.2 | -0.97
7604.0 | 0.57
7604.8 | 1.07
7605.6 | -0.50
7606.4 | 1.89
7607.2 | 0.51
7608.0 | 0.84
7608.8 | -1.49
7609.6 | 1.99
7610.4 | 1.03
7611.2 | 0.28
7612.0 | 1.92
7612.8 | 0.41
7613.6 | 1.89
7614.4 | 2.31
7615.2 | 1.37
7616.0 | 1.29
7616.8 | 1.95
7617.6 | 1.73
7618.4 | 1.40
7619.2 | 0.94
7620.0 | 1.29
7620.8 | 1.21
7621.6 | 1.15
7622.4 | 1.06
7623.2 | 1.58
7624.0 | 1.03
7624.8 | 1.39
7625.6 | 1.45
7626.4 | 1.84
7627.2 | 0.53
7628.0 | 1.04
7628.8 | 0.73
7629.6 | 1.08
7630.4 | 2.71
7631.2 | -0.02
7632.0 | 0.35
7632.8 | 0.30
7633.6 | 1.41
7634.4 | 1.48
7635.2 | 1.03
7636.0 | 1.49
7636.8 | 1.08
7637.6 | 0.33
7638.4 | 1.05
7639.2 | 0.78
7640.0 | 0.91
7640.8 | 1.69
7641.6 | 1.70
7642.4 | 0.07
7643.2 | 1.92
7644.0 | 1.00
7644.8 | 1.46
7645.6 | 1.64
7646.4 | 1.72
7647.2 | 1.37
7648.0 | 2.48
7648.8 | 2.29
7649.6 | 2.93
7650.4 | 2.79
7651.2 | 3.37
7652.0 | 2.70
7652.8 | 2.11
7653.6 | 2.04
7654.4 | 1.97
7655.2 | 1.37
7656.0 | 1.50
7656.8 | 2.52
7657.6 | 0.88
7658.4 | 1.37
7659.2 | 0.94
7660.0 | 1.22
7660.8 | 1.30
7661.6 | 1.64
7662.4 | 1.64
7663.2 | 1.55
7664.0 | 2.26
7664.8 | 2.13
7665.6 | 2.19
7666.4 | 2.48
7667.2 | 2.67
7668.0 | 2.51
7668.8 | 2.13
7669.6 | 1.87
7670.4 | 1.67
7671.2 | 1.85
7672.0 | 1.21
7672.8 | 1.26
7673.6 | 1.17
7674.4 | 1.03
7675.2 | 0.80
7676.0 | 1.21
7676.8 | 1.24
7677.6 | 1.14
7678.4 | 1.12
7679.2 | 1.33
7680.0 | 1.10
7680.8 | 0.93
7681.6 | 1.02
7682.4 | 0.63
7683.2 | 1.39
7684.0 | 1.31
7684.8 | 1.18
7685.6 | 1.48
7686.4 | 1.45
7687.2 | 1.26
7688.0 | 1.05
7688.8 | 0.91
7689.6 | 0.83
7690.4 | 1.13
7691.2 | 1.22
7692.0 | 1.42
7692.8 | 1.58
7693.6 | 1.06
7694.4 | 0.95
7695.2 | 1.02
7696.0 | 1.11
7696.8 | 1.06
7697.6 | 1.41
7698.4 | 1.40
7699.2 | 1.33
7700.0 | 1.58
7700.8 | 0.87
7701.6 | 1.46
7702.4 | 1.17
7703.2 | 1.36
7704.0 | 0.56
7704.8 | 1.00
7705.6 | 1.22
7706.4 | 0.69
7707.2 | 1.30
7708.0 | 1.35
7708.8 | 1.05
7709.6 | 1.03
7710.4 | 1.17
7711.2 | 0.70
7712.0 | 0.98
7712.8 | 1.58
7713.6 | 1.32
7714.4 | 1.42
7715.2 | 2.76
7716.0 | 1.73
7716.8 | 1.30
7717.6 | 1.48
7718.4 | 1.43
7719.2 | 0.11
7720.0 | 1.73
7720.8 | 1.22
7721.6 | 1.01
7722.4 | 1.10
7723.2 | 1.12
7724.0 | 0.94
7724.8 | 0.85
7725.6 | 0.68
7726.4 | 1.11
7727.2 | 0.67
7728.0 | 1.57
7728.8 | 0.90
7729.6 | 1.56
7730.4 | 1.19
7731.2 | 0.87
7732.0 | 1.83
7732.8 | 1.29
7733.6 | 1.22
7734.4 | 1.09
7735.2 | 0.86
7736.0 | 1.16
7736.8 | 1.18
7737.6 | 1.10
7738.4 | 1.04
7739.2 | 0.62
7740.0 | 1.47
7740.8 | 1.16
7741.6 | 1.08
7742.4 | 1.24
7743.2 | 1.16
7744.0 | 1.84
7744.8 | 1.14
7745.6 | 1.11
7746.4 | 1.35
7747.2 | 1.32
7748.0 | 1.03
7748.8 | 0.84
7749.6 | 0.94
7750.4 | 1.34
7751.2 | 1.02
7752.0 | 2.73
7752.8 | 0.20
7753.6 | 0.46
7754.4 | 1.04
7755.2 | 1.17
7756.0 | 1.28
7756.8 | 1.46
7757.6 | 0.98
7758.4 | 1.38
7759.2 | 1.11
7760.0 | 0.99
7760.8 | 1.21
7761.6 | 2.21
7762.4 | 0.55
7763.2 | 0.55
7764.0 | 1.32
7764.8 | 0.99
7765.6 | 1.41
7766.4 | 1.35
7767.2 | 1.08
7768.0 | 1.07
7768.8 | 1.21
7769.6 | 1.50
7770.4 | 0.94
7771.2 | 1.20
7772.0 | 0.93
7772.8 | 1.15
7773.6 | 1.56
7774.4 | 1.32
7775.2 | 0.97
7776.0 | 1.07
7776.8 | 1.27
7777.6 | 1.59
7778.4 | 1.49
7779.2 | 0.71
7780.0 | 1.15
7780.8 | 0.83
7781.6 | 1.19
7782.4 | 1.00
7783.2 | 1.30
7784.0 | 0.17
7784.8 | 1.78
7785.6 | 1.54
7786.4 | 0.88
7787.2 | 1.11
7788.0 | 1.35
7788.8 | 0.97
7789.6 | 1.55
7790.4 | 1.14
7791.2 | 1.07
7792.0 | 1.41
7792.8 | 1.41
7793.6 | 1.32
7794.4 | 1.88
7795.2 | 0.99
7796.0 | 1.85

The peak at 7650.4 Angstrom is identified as [S II]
